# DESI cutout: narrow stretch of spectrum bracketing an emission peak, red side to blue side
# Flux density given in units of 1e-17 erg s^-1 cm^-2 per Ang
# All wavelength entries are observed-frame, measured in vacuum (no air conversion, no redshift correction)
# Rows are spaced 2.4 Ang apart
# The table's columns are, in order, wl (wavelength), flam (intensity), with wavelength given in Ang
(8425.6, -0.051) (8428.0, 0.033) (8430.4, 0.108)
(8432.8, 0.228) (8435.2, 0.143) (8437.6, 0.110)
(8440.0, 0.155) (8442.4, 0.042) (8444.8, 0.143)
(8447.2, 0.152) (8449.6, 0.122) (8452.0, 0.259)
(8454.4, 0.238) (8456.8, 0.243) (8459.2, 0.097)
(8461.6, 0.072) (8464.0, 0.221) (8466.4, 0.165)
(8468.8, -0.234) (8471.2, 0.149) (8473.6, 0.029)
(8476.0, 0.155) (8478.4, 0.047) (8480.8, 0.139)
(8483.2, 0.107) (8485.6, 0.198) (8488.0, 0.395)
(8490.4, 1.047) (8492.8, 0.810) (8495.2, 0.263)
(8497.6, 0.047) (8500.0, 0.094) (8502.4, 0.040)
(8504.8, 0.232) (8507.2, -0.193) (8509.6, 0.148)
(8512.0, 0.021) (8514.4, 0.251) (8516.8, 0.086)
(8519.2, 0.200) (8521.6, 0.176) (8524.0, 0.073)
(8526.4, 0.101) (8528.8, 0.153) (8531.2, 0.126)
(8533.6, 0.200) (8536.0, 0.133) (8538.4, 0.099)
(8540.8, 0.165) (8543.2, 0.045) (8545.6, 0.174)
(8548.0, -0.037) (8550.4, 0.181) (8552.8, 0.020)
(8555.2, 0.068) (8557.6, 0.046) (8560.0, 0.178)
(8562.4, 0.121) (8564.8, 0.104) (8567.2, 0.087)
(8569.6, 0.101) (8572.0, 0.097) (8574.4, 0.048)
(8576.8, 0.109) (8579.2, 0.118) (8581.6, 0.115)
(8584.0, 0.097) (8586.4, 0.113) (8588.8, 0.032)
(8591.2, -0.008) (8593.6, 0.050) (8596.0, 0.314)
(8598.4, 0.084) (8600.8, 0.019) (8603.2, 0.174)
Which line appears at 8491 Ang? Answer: H-gamma 4340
